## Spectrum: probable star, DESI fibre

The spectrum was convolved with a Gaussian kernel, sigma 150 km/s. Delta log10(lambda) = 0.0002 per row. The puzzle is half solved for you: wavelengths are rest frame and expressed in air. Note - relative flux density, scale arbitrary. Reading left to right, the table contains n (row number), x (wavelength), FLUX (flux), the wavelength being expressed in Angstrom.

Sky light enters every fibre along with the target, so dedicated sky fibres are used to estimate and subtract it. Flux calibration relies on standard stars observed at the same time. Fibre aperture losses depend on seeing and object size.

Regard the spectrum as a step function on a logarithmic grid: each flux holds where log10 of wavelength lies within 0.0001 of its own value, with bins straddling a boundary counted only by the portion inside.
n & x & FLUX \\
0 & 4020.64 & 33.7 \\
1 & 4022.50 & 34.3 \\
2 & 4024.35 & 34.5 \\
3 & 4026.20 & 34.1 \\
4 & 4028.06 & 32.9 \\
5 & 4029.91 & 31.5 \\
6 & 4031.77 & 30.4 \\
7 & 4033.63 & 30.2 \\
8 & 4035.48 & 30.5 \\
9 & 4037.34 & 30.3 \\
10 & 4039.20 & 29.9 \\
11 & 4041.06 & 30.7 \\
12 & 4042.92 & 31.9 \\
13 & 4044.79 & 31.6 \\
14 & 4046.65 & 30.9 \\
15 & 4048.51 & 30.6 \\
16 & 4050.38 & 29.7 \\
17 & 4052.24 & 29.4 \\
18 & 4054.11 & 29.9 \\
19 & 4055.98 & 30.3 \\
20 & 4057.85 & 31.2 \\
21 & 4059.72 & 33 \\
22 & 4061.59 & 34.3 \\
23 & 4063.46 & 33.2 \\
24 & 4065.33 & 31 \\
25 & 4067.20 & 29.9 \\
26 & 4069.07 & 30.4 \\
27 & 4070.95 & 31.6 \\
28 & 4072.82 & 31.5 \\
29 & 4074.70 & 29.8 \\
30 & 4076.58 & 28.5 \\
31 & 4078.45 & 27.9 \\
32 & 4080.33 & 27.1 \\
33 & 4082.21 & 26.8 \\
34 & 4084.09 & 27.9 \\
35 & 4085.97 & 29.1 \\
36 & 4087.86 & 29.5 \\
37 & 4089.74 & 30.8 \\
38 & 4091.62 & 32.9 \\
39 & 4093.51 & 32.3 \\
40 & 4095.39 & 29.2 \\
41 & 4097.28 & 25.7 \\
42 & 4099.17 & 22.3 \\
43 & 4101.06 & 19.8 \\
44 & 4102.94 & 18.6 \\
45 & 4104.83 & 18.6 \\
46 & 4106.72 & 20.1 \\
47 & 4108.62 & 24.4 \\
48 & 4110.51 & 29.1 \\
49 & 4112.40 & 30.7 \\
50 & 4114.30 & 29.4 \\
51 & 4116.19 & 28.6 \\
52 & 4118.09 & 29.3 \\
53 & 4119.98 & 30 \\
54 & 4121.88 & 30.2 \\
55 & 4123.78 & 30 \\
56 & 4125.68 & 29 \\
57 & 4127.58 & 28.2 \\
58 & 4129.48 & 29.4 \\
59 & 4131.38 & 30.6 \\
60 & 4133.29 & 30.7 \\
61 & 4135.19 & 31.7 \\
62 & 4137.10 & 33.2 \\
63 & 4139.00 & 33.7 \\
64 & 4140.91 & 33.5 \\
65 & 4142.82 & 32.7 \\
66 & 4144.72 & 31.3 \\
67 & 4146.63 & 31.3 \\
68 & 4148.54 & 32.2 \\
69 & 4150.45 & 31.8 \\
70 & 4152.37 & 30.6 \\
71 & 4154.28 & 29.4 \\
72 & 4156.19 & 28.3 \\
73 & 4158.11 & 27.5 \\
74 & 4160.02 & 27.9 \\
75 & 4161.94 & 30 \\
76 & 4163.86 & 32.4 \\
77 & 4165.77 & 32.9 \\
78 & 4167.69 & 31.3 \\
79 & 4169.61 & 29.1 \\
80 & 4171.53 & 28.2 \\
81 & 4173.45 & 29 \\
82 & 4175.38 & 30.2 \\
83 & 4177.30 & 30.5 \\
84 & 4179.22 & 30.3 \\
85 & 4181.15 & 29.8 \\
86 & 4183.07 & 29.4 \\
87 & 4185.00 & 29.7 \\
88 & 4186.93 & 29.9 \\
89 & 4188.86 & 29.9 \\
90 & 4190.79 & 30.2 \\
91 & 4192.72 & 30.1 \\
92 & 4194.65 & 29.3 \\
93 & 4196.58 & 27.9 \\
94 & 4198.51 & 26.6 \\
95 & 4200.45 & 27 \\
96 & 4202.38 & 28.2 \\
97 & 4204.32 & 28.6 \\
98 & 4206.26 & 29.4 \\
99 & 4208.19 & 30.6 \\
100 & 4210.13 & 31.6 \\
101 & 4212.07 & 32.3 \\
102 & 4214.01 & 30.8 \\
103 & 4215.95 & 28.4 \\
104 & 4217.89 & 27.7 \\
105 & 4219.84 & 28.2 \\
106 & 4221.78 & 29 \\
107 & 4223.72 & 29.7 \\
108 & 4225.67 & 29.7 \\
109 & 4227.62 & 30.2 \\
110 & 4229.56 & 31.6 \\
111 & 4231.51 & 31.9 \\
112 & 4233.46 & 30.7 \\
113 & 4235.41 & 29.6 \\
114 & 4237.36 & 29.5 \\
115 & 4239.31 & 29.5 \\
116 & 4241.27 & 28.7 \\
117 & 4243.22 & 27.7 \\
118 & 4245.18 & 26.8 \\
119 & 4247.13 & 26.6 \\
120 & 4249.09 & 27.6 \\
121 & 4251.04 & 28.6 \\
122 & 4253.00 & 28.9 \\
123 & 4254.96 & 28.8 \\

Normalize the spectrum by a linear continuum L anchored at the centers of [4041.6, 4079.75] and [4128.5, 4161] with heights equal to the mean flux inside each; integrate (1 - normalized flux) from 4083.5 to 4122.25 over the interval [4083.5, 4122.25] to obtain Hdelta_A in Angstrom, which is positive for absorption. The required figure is 4.82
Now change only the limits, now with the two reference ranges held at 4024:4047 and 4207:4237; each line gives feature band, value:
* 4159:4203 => 1.23 Angstrom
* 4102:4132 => 3.52 Angstrom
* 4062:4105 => 3.94 Angstrom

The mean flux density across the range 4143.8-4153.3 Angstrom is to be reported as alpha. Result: 31.4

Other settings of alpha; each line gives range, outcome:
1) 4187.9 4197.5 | 29.5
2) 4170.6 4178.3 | 29.5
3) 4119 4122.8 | 30.1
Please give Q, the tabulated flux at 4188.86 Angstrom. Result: 29.9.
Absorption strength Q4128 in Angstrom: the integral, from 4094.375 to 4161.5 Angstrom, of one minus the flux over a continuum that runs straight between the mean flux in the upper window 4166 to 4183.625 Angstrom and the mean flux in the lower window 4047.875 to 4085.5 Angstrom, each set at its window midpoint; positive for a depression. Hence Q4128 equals 3.2 Angstrom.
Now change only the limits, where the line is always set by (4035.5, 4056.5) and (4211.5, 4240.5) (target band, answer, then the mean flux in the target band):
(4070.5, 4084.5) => 0.71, 28.8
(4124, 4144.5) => -0.71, 31.2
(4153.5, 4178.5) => 0.26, 29.8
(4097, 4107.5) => 3.38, 20.6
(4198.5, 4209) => 0.50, 28.5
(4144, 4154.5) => -0.38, 31.2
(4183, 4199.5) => 0.43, 29.2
